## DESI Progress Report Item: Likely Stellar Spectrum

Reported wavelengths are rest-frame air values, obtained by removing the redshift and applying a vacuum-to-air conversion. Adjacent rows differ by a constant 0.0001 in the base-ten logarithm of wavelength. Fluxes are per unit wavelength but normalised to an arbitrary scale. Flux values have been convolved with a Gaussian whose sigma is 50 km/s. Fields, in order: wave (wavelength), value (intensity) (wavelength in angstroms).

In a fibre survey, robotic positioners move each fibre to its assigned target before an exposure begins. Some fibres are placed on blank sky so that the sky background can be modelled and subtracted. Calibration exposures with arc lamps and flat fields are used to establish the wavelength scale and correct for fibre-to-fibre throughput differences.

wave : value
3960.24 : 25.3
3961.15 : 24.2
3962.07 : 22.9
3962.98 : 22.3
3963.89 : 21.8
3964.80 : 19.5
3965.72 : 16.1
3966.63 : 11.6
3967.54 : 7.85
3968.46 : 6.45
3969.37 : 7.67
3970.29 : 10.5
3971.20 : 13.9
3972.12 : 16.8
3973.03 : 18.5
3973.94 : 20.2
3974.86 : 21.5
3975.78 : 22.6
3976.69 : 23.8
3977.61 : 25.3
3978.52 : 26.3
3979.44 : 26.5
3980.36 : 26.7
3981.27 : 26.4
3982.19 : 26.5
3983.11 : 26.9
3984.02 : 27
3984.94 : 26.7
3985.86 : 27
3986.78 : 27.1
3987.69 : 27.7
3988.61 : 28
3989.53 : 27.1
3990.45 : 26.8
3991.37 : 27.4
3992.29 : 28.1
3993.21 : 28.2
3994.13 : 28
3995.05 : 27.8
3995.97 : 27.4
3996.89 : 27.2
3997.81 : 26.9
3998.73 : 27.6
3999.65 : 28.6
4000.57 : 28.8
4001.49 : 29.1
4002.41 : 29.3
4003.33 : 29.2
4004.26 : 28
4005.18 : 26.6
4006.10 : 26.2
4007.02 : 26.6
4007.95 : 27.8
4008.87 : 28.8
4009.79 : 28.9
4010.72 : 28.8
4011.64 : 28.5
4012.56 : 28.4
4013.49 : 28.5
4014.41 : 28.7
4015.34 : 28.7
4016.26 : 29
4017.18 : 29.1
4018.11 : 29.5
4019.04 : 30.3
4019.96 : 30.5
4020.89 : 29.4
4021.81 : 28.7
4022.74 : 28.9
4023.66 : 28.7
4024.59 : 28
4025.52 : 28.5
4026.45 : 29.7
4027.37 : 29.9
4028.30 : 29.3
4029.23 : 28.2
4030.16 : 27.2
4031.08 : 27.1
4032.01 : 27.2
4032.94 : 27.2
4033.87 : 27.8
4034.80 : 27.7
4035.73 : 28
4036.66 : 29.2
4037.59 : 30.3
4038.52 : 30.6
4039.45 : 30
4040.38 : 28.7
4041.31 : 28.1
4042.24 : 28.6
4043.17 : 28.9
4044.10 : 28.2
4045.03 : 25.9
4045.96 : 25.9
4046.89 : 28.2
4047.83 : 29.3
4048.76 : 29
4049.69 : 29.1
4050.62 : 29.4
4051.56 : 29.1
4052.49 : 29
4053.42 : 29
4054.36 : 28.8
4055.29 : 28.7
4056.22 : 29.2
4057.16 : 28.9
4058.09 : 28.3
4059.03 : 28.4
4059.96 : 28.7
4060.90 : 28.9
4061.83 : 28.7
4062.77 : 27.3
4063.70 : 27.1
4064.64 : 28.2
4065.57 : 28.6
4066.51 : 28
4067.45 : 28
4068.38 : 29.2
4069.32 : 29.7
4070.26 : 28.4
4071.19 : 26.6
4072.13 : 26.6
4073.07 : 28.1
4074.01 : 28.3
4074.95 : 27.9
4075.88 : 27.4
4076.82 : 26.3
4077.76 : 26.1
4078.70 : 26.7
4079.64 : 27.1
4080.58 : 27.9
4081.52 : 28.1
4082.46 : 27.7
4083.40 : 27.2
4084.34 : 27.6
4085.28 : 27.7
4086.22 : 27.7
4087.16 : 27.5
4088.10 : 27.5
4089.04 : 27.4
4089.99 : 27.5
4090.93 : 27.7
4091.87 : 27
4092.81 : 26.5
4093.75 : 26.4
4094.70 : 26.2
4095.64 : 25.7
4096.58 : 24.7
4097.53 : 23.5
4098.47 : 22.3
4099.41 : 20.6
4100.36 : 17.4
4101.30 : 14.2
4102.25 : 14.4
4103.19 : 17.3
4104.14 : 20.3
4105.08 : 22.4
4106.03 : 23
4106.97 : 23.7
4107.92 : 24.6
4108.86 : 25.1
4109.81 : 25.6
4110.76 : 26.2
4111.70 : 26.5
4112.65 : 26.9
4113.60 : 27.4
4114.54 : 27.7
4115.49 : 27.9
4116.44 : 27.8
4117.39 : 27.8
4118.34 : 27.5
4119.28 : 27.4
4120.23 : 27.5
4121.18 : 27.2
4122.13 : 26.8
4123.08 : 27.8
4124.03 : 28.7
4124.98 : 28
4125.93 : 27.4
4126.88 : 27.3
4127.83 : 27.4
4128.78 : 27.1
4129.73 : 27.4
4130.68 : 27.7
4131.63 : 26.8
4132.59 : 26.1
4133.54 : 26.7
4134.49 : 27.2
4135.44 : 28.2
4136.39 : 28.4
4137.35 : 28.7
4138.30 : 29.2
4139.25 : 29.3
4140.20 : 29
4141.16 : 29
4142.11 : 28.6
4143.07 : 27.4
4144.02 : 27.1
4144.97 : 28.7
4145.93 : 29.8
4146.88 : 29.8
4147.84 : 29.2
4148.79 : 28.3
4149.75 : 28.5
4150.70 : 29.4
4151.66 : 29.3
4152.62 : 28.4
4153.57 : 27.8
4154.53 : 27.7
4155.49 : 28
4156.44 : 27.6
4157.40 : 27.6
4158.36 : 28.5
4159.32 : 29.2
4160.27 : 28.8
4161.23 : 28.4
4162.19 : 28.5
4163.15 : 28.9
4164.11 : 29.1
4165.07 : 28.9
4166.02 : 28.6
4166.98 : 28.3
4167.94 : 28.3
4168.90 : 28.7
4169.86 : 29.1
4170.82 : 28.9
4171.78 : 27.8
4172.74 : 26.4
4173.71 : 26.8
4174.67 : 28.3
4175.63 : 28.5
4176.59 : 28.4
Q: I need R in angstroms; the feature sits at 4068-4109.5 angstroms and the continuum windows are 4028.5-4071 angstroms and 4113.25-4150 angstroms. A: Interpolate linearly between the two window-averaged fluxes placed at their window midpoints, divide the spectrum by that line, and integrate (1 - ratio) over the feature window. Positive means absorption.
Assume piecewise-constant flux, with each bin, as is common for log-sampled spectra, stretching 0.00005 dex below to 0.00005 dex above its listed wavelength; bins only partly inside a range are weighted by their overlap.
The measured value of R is 4.2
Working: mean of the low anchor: 28.4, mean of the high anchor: 27.9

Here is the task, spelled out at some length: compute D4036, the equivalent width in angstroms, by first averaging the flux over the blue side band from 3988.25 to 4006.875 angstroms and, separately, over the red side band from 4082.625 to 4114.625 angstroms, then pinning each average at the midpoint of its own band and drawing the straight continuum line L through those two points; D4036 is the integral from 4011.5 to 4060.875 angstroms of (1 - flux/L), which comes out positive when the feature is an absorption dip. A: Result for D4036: -4.0 angstroms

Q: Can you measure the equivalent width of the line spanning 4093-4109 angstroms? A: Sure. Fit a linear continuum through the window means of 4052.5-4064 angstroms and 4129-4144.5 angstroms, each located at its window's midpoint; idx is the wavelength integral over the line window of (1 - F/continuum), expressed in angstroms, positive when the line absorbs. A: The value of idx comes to 3.59 angstroms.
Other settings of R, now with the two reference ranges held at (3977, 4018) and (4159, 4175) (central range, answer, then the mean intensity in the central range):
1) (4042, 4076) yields -0.45 angstroms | 28.3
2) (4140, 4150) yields -0.12 angstroms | 28.7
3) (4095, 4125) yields 3.95 angstroms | 24.5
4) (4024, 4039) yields -0.36 angstroms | 28.5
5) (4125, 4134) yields 0.35 angstroms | 27.1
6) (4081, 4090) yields 0.15 angstroms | 27.6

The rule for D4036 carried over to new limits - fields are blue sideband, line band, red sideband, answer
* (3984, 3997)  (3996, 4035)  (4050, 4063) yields -0.6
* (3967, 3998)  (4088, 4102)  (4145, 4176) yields 1.3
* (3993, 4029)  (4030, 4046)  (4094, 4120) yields -0.6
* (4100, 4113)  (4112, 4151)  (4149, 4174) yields -4.9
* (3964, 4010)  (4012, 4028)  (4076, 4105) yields -3.1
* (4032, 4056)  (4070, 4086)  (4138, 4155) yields 0.7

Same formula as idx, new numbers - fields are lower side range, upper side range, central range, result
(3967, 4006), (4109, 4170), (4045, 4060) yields -1.56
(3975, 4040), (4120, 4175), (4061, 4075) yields -0.02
